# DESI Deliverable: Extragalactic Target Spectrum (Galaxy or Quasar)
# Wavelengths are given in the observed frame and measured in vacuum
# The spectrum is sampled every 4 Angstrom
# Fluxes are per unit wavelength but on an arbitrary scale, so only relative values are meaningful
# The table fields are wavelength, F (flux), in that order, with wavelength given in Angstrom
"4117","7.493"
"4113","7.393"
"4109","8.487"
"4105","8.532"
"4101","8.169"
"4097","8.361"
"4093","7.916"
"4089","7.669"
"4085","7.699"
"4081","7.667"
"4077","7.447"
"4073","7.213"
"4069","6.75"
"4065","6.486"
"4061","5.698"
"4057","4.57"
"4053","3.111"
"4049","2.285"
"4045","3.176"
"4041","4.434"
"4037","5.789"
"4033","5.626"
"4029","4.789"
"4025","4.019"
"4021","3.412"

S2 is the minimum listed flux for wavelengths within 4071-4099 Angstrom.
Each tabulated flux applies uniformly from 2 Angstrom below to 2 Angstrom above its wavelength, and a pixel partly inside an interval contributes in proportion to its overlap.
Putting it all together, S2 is 7.213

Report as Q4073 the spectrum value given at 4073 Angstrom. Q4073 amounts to 7.213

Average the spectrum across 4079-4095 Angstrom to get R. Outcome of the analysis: 7.74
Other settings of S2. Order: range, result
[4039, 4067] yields 2.285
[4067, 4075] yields 6.75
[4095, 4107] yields 8.169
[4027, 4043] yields 4.434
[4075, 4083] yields 7.447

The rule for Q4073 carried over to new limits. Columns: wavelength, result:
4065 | 6.486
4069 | 6.75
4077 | 7.447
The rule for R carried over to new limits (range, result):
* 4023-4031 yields 4.4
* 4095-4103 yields 8.27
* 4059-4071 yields 6.31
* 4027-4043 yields 5.16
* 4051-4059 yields 3.84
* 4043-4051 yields 2.73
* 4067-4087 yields 7.36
